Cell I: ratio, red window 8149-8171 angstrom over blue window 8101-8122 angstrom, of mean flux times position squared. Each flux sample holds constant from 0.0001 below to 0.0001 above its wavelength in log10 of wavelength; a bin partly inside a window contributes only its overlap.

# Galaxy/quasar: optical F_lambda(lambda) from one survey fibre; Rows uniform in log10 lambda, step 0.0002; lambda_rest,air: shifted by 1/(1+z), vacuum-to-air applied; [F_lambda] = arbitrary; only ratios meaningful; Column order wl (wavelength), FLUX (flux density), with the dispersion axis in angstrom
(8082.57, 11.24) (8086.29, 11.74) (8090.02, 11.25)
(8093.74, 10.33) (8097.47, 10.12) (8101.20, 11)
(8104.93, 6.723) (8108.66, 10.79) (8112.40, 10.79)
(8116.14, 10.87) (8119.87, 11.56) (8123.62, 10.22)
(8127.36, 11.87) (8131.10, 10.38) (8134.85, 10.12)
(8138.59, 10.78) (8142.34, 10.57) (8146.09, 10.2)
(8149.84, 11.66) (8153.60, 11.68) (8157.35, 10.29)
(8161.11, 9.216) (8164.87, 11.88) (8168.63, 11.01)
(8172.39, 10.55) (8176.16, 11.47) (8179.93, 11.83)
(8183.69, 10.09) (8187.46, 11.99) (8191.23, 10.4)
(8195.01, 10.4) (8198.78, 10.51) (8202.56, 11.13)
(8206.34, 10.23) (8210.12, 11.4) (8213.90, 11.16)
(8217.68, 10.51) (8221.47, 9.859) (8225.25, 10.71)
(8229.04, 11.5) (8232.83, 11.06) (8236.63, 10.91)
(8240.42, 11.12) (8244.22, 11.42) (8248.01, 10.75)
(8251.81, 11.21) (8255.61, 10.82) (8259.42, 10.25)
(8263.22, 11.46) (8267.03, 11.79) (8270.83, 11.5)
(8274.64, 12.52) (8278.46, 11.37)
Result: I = 1.08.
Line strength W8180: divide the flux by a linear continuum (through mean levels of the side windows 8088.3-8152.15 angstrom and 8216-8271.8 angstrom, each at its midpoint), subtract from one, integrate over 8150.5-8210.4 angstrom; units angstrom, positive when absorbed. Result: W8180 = -0.7 angstrom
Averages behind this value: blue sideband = 10.6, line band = 10.9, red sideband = 11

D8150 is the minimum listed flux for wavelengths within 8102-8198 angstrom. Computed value 6.723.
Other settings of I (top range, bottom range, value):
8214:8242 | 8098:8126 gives 1.08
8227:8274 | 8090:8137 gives 1.11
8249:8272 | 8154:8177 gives 1.06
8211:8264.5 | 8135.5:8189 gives 1.02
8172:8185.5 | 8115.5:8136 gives 1.03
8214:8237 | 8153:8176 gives 1.02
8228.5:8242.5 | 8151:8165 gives 1.06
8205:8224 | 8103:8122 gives 1.08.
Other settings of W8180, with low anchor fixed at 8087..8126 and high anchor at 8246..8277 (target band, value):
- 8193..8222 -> 0.80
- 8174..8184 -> -0.41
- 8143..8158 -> -0.44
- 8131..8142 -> 0.14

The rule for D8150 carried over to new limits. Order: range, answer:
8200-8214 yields 10.23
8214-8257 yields 9.859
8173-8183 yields 11.47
